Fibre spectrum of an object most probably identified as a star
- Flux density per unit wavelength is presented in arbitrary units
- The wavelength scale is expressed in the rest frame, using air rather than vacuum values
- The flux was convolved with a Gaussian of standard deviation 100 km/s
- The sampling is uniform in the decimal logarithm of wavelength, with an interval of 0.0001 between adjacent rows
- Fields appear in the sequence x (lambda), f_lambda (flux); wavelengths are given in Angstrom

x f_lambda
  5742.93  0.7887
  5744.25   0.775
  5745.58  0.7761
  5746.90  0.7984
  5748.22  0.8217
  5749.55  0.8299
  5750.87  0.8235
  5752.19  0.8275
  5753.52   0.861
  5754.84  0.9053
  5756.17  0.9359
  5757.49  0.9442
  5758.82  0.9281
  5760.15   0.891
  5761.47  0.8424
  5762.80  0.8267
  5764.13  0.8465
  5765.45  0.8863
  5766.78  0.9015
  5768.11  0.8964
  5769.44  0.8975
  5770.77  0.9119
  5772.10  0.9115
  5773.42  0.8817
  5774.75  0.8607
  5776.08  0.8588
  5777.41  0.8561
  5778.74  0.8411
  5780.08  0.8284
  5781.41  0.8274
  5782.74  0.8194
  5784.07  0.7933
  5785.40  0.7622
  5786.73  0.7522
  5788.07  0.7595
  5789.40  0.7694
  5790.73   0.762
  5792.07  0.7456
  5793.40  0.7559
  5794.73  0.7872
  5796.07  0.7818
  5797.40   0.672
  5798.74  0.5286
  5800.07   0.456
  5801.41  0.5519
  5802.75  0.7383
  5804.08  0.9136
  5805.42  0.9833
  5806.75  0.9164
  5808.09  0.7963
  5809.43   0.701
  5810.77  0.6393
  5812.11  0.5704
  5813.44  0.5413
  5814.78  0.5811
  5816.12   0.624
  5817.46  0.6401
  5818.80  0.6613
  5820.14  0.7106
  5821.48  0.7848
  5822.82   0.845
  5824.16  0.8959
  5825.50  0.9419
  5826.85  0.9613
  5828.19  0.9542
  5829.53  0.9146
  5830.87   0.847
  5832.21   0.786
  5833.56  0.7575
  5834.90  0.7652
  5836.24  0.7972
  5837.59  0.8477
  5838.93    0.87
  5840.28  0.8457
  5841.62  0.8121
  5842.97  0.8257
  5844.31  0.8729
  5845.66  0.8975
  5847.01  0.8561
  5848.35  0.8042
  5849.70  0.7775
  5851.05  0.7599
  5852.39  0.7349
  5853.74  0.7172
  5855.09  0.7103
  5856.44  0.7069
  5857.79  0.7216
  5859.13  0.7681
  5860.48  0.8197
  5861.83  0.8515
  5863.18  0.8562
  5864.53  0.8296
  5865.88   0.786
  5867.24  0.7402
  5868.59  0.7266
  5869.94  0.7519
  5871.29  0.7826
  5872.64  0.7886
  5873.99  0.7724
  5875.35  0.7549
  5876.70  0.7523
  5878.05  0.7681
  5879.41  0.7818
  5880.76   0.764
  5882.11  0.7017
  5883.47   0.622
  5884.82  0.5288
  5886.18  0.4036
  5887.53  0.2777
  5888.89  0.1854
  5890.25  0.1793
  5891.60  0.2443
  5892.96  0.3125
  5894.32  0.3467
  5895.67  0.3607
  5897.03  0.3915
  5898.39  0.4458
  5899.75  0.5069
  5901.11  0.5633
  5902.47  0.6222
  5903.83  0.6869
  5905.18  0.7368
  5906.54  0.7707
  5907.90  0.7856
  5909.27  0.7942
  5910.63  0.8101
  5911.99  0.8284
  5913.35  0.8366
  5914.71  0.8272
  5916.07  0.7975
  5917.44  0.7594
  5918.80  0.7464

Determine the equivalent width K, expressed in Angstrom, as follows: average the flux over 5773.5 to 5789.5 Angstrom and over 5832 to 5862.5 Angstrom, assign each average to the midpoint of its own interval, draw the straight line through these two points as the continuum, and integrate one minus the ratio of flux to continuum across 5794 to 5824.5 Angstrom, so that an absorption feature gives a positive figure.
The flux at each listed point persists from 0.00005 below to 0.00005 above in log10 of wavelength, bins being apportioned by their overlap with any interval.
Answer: 3.7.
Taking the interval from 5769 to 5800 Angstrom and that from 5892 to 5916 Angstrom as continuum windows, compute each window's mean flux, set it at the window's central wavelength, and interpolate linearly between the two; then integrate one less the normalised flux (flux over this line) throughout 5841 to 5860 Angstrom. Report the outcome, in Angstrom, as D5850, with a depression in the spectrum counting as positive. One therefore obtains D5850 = -2.27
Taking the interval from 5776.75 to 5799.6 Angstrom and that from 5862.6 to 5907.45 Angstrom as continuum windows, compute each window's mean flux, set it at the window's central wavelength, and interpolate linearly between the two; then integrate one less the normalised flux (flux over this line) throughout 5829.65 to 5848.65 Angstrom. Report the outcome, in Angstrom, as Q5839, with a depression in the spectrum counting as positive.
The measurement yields -4.32 Angstrom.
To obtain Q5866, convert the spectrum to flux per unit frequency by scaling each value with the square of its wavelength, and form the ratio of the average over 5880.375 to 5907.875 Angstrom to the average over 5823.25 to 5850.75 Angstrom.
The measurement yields 0.58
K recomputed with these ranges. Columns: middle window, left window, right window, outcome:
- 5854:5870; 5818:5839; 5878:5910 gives -2.3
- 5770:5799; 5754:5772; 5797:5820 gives -0.2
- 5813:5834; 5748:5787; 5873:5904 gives -2.4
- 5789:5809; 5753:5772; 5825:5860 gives 2.7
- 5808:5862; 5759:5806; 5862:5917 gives -4.3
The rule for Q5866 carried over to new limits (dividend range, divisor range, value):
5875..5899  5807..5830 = 0.66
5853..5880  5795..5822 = 1.14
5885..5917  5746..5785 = 0.67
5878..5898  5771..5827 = 0.61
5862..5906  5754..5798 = 0.74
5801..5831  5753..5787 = 0.91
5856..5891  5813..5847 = 0.86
